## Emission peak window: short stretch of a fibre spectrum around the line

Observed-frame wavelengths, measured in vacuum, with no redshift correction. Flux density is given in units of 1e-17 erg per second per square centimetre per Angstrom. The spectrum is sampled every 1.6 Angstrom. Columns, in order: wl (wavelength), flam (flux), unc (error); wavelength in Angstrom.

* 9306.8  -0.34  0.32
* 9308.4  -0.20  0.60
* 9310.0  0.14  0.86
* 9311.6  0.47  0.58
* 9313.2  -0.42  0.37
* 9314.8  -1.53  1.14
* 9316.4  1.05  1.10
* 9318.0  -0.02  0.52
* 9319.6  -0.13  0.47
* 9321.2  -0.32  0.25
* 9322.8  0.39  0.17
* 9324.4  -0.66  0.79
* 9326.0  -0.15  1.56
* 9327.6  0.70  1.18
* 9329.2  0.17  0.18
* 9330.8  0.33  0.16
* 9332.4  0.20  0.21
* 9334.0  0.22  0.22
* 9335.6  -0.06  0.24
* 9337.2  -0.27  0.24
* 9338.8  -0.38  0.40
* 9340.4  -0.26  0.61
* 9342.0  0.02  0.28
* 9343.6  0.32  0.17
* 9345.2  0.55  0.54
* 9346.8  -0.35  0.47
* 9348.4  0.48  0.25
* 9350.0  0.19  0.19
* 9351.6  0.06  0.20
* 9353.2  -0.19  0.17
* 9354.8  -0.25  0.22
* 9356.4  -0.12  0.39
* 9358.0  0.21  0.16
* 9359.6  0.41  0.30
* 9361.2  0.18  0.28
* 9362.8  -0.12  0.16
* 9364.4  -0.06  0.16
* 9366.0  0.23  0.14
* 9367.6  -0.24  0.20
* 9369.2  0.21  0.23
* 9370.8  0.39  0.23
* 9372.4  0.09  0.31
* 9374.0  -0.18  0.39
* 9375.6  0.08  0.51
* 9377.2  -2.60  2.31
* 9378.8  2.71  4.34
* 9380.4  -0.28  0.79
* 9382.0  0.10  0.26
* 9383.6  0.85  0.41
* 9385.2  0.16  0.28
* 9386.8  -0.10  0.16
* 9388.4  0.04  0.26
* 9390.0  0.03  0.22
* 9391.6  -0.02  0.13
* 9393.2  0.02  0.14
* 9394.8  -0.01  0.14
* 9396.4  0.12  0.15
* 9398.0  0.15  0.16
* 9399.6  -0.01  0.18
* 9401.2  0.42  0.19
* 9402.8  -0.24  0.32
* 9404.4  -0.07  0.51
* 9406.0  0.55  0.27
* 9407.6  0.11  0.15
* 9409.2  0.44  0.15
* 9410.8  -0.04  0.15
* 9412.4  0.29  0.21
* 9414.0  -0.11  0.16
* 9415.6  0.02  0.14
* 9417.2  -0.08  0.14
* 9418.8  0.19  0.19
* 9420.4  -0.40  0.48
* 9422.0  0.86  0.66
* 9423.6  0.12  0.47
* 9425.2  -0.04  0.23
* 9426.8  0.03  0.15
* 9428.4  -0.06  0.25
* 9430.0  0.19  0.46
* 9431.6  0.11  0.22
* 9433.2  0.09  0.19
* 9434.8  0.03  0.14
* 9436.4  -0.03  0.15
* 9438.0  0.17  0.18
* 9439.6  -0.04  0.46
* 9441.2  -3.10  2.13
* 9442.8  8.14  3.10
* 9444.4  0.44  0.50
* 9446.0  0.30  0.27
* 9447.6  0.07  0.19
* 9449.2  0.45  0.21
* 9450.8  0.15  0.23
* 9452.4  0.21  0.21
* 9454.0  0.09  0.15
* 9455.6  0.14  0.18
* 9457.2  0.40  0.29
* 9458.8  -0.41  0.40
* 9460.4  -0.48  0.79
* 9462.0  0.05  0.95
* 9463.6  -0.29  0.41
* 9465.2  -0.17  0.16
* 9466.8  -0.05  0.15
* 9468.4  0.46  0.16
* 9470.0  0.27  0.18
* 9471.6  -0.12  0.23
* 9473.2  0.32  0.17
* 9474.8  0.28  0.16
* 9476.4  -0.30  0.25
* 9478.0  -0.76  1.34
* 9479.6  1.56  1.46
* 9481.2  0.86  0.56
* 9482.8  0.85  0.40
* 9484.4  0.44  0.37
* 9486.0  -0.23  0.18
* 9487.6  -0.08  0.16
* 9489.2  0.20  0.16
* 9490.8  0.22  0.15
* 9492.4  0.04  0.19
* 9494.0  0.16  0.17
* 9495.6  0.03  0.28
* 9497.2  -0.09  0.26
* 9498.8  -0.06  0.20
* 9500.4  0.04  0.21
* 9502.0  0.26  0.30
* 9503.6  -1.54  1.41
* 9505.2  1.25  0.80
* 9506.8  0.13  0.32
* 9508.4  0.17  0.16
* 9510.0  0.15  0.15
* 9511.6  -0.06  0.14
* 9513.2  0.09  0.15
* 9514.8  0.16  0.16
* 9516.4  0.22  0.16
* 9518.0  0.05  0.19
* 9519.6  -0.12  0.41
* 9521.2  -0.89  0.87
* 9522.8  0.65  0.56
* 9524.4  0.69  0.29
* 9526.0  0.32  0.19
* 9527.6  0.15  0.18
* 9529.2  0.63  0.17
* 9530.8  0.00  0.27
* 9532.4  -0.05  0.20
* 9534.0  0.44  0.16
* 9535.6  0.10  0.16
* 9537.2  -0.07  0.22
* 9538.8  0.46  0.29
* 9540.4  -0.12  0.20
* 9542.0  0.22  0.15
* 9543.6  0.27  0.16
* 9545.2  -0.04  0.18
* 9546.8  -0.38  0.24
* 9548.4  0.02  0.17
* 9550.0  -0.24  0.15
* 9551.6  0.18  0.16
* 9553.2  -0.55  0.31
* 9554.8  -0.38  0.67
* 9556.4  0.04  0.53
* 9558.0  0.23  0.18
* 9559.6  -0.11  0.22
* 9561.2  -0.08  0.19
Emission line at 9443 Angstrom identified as H-beta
